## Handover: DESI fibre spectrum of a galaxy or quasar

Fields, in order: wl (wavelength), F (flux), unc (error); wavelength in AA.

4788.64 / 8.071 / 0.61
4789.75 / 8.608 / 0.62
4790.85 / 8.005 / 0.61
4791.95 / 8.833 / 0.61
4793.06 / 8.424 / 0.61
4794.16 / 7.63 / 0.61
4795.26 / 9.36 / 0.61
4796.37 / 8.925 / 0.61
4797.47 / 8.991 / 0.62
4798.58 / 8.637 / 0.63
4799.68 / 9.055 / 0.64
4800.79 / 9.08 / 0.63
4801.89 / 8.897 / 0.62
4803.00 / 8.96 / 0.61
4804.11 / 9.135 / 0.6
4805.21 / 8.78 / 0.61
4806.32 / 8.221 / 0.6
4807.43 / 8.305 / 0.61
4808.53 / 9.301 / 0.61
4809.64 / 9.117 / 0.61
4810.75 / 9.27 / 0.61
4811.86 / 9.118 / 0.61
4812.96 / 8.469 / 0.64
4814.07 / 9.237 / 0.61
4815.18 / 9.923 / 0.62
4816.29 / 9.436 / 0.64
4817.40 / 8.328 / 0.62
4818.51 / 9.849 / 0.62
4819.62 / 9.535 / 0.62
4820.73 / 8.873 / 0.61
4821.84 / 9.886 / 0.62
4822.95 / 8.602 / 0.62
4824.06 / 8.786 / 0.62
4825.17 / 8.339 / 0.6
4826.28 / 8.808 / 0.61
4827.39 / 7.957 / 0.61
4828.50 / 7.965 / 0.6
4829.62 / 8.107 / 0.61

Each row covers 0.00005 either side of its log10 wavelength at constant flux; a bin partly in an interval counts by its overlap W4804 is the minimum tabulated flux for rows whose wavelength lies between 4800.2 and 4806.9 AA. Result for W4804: 8.221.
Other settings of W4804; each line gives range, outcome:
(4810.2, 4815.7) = 8.469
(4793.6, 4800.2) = 7.63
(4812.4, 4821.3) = 8.328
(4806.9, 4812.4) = 8.305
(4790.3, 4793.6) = 8.005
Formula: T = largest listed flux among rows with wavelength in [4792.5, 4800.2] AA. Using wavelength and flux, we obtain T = 9.36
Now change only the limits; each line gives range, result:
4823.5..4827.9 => 8.808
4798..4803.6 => 9.08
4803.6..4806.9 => 9.135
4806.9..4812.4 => 9.301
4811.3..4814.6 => 9.237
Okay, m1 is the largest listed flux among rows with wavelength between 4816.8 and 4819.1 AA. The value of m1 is 9.849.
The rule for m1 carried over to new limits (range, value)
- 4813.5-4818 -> 9.923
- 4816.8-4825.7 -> 9.886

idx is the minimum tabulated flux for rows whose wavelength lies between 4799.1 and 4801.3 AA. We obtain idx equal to 9.055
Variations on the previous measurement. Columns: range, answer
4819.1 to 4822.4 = 8.873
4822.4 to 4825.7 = 8.339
